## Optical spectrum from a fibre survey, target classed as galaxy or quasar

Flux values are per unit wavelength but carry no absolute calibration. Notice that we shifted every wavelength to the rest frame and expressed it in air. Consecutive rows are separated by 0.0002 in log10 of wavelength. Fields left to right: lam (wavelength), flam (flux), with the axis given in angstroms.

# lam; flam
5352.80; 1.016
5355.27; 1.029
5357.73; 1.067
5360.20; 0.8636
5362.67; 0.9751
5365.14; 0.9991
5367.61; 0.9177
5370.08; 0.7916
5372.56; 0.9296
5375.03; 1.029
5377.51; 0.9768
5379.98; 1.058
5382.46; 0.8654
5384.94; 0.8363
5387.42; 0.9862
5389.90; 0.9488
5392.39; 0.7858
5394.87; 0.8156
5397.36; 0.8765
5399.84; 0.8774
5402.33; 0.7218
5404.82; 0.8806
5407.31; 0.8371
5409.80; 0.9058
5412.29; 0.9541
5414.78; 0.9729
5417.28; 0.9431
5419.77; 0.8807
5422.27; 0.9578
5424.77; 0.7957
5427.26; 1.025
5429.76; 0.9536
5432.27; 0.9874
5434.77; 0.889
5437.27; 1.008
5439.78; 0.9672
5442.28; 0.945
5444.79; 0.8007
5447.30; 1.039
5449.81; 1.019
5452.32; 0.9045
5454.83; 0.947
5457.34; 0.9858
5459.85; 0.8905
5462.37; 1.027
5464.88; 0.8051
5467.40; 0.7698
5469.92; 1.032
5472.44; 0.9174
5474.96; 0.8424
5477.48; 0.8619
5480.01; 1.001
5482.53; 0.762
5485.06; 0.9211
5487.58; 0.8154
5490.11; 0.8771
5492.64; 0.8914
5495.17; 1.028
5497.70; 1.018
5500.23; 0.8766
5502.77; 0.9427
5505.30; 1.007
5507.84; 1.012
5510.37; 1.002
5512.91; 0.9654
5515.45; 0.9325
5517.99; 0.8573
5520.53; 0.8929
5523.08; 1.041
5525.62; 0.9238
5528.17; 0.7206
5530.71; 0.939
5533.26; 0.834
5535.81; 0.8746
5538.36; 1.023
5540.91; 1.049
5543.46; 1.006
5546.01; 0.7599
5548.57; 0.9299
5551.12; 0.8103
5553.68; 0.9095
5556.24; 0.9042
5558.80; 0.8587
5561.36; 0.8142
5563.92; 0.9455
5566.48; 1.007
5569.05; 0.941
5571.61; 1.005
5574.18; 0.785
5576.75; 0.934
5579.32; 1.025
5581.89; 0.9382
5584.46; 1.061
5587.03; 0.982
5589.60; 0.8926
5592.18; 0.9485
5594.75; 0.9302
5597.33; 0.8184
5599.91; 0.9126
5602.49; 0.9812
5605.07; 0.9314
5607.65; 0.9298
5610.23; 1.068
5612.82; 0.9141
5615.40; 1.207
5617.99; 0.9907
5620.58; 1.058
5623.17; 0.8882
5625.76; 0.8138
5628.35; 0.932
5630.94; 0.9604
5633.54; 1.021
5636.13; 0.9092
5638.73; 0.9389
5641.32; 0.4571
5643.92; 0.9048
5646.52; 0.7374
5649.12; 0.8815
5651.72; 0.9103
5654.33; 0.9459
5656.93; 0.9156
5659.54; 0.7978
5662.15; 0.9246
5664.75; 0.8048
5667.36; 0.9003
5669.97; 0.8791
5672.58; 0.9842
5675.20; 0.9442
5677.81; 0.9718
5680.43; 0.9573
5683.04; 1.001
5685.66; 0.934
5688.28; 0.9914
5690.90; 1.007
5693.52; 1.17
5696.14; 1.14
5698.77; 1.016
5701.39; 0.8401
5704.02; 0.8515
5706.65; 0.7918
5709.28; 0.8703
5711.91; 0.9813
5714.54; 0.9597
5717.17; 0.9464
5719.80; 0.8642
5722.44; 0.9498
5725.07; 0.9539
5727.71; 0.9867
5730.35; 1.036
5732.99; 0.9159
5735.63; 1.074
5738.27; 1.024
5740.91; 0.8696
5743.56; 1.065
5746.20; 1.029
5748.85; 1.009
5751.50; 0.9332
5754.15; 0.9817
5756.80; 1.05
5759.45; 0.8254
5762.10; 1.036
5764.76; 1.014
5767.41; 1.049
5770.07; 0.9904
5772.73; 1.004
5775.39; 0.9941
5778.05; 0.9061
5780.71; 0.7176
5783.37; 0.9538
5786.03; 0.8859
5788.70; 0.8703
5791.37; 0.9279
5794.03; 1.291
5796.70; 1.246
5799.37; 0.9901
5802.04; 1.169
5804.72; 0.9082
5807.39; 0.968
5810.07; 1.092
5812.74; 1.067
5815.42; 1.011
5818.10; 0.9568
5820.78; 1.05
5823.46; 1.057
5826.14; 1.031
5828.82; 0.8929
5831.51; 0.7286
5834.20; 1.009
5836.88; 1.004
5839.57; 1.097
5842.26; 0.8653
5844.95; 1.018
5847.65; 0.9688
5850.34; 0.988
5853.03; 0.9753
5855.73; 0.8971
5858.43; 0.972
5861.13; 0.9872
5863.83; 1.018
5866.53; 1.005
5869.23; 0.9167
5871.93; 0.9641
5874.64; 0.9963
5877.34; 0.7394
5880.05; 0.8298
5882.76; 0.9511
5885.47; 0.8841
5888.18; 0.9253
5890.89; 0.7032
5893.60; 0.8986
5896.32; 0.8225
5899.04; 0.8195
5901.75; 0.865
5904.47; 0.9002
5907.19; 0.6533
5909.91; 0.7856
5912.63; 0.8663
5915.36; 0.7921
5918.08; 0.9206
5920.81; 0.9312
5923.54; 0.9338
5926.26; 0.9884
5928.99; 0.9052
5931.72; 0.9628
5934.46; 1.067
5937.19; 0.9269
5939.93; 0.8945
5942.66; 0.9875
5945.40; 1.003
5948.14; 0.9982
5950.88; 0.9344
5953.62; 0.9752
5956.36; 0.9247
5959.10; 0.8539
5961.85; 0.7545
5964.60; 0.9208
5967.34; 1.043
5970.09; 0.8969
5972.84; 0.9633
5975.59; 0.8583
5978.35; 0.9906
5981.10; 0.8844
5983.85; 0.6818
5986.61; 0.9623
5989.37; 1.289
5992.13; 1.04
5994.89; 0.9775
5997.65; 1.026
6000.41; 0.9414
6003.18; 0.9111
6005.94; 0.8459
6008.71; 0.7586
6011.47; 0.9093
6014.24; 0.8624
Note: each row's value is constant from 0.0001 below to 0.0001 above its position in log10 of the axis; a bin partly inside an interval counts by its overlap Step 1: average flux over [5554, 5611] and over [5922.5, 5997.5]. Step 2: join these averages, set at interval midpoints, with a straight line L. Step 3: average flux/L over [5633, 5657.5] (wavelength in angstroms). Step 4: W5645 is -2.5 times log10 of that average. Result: 0.10 mag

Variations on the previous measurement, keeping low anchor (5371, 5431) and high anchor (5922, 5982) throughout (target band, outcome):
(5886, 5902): 0.118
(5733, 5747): -0.085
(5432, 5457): -0.047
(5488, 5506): -0.031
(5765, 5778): -0.079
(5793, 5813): -0.170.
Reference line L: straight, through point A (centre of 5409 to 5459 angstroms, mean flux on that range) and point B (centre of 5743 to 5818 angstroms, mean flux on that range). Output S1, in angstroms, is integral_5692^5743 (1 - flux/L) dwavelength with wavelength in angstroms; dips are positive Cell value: 1.4 angstroms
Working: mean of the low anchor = 0.944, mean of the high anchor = 0.998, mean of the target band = 0.962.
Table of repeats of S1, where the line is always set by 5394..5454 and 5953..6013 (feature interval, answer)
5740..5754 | -0.9 angstroms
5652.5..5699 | -1.9 angstroms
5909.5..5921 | 0.8 angstroms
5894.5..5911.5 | 2.1 angstroms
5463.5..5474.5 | 0.4 angstroms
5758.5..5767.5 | -0.5 angstroms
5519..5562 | 0.8 angstroms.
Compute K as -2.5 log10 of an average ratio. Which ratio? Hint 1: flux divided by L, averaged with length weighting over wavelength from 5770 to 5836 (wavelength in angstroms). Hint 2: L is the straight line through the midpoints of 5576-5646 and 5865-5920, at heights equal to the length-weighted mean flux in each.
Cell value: -0.119 mag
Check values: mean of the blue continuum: 0.937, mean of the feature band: 0.989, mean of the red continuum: 0.863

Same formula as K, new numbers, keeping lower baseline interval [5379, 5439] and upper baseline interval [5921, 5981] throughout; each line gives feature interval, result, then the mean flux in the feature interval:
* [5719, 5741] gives -0.051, 0.971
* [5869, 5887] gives 0.047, 0.896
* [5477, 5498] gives 0.008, 0.905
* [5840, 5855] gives -0.039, 0.968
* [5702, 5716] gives 0.044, 0.889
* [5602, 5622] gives -0.103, 1.01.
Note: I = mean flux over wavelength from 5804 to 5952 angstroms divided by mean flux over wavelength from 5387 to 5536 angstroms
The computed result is 1.0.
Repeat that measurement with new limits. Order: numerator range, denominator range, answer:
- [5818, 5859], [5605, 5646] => 1.04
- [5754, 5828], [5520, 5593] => 1.09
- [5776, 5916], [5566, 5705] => 1.00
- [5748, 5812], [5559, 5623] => 1.04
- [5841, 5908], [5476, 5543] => 0.98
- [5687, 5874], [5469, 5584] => 1.06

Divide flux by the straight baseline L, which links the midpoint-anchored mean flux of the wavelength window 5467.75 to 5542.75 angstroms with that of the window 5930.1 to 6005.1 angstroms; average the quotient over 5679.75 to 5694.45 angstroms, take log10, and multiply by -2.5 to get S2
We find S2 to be -0.08 mag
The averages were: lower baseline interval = 0.925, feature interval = 1.01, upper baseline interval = 0.95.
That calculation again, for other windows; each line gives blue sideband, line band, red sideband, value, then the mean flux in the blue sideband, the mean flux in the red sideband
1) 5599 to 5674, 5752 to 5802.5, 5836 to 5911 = -0.09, 0.914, 0.909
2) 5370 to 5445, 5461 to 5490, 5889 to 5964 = 0.03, 0.913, 0.892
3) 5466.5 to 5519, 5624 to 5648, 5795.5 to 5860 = 0.12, 0.922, 0.998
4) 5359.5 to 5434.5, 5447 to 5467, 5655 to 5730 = -0.03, 0.912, 0.942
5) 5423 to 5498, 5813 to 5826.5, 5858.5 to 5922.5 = -0.16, 0.923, 0.879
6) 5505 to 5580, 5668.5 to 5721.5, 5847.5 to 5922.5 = -0.05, 0.922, 0.891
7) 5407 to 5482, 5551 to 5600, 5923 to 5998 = 0.01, 0.928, 0.951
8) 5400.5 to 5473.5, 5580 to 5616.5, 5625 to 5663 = -0.10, 0.923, 0.87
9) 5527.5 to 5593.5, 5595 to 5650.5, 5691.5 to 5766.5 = 0.03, 0.921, 0.972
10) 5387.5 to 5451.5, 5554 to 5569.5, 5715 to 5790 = 0.03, 0.913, 0.962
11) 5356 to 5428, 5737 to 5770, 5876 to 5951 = -0.11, 0.913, 0.888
